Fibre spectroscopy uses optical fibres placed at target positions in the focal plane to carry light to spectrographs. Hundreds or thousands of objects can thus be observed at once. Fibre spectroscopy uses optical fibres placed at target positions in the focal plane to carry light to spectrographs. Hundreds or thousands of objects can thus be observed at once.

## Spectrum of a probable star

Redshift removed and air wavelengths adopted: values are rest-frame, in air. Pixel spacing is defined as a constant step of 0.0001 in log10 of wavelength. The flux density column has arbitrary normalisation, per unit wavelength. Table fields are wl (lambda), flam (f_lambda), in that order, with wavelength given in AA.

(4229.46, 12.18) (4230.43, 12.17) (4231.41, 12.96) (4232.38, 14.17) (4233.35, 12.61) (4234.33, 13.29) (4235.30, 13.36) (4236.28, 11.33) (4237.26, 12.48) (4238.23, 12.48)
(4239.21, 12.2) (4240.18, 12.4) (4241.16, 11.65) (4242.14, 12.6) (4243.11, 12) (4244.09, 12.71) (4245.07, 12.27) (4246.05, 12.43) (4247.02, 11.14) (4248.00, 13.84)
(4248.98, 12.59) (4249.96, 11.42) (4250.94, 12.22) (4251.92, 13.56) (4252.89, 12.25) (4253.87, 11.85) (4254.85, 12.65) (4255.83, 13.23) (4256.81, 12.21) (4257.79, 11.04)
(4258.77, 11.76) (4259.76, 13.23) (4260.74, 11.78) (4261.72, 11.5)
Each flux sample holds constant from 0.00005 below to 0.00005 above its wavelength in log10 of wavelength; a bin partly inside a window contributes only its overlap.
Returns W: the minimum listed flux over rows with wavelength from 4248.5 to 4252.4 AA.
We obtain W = 11.42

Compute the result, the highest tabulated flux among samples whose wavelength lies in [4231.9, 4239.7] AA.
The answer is 14.17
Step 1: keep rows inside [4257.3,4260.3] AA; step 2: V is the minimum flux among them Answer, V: 11.04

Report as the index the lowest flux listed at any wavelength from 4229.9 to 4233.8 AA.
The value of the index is 12.17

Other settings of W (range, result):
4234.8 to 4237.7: 11.33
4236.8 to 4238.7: 12.48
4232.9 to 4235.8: 12.61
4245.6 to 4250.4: 11.14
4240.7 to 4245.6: 11.65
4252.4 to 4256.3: 11.85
